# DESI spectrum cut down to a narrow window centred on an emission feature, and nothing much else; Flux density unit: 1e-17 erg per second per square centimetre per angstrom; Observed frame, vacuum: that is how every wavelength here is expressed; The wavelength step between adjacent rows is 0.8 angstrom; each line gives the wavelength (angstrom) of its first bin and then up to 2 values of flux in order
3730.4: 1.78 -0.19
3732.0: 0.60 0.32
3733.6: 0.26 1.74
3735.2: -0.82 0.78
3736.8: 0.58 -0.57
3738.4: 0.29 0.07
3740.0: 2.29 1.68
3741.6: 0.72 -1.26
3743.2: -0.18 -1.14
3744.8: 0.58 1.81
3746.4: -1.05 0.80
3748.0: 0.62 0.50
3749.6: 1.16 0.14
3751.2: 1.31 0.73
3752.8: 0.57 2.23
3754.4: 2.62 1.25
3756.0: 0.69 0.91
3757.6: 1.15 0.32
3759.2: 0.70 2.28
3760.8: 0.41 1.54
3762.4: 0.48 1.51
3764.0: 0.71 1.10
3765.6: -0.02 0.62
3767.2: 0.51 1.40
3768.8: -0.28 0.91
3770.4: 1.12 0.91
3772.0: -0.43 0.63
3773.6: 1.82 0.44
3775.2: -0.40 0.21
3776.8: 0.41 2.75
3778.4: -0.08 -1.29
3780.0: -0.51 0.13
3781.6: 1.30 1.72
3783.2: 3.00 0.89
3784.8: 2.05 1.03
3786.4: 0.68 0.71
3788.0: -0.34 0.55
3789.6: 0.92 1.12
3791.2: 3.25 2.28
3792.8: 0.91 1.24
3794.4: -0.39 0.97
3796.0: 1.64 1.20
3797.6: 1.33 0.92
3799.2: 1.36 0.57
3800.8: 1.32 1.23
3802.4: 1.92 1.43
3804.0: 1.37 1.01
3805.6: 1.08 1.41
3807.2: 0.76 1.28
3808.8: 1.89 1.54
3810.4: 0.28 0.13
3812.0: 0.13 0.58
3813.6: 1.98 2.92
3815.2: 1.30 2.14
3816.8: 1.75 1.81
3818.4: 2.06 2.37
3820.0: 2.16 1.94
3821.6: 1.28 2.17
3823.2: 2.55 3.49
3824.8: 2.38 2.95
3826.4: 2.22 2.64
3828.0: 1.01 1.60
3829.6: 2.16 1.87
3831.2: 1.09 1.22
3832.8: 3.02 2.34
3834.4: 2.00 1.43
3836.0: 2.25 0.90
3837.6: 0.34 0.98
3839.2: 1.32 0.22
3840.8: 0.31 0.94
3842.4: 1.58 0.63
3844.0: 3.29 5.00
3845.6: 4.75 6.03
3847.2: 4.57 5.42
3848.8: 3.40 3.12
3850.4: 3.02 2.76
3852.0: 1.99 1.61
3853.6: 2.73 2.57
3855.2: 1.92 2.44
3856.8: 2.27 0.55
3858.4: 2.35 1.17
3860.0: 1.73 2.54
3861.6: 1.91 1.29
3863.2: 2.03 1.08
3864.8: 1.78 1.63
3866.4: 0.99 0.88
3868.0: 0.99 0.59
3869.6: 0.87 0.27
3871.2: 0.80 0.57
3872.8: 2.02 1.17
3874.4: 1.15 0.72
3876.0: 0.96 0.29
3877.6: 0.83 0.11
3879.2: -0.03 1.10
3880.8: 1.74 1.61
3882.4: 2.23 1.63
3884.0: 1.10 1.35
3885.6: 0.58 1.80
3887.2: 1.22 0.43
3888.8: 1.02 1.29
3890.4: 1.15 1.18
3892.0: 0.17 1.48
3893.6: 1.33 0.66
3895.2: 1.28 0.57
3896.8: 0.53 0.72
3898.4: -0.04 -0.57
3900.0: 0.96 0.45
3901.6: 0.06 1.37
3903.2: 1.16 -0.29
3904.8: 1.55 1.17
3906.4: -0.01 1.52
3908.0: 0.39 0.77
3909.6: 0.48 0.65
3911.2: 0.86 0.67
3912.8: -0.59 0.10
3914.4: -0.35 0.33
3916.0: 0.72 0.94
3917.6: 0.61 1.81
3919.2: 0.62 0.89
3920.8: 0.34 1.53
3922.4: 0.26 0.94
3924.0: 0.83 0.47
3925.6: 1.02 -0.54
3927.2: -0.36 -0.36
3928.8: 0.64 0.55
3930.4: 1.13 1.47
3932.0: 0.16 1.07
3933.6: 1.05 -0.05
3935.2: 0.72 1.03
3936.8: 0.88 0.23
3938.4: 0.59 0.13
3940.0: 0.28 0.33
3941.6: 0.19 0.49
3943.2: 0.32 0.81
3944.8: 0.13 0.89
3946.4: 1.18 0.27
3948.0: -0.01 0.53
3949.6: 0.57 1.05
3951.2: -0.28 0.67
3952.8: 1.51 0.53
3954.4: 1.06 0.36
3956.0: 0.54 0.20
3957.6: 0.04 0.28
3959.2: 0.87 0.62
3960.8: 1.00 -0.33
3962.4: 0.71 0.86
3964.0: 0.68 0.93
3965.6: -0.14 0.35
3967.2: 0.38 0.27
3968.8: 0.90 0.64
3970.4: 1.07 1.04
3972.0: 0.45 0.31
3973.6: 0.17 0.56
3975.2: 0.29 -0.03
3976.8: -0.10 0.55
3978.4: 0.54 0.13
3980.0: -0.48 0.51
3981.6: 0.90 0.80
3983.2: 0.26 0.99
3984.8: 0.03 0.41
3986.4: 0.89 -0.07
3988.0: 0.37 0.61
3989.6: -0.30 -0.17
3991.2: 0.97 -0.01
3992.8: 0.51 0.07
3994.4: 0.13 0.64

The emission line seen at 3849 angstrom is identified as Lyman alpha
